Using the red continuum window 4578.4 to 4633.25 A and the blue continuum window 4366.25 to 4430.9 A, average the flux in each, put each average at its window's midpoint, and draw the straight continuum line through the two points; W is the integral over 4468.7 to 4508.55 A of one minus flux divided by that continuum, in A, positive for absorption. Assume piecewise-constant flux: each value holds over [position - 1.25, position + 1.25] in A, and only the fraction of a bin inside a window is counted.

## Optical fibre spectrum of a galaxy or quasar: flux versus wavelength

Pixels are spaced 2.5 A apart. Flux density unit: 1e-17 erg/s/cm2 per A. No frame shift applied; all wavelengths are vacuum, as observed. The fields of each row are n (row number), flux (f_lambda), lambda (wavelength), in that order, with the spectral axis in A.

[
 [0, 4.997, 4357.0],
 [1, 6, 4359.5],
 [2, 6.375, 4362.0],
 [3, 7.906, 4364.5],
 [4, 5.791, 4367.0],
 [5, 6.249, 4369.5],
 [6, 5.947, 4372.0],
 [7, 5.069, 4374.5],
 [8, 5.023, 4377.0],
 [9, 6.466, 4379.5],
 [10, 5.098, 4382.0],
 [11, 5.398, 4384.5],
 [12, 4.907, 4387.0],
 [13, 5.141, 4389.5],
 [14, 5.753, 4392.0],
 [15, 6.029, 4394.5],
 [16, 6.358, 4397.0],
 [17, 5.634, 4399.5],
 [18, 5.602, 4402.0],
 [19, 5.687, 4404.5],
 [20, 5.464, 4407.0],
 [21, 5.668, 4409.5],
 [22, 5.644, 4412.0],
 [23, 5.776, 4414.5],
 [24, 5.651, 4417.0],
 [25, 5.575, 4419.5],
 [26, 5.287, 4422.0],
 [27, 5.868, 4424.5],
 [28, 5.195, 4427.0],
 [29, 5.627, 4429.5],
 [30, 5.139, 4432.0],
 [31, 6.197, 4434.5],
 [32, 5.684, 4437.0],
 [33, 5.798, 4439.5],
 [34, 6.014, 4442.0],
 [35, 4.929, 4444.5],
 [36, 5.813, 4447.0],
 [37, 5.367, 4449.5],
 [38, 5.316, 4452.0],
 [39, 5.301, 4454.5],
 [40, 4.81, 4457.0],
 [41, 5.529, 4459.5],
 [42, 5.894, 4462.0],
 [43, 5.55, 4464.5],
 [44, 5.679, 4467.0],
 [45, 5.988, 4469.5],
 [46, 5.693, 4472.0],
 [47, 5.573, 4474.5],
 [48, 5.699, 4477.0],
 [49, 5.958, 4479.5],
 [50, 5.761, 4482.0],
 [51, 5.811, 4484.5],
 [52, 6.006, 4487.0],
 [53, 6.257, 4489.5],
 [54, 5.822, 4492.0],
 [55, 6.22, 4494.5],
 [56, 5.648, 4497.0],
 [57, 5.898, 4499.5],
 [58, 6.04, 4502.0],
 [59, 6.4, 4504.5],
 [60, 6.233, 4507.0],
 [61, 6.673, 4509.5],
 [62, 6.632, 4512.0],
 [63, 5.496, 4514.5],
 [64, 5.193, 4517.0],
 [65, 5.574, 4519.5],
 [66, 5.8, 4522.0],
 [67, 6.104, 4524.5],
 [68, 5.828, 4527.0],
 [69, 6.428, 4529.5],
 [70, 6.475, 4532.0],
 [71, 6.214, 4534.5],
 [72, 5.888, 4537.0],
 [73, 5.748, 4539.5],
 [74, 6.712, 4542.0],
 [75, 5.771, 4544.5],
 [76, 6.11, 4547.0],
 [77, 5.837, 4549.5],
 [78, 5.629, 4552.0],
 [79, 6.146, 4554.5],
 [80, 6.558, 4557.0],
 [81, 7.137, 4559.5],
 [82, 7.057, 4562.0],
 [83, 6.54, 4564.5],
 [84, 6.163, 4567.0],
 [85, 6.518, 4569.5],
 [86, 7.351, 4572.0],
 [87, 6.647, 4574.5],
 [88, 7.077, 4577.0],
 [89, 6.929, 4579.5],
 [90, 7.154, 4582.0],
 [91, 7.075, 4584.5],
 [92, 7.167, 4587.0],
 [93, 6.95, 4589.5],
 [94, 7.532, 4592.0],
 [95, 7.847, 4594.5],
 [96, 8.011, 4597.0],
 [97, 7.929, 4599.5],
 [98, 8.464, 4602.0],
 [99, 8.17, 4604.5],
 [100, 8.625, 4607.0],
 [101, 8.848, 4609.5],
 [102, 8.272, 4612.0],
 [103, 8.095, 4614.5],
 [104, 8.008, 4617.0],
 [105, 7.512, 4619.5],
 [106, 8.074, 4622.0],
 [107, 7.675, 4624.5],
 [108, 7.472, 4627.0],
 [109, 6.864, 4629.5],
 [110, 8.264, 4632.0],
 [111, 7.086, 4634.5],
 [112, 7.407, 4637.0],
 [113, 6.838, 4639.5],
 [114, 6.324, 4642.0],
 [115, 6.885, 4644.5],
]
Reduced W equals 3.7 A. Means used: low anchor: 5.61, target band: 5.94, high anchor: 7.77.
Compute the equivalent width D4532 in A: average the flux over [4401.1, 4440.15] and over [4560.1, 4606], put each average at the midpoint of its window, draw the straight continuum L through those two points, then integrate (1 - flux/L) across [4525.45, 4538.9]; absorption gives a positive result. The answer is 1.20 A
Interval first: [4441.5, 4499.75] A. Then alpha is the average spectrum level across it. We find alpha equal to 5.68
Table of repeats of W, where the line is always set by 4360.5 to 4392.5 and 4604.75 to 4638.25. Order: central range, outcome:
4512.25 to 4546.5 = 5.4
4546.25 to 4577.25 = 3.6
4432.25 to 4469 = 4.9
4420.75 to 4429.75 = 1.0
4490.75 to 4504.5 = 1.7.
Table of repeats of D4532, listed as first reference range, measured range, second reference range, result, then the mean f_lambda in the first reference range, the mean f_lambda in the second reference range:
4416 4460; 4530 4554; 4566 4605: 2.5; 5.5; 7.3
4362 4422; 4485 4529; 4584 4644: 4.9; 5.74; 7.69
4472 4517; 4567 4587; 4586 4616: 1.6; 5.98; 8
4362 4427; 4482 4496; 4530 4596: 0.5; 5.72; 6.63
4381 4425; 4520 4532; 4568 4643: 1.3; 5.58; 7.54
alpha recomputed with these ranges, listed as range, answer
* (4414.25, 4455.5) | 5.56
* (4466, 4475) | 5.75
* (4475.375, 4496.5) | 5.92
